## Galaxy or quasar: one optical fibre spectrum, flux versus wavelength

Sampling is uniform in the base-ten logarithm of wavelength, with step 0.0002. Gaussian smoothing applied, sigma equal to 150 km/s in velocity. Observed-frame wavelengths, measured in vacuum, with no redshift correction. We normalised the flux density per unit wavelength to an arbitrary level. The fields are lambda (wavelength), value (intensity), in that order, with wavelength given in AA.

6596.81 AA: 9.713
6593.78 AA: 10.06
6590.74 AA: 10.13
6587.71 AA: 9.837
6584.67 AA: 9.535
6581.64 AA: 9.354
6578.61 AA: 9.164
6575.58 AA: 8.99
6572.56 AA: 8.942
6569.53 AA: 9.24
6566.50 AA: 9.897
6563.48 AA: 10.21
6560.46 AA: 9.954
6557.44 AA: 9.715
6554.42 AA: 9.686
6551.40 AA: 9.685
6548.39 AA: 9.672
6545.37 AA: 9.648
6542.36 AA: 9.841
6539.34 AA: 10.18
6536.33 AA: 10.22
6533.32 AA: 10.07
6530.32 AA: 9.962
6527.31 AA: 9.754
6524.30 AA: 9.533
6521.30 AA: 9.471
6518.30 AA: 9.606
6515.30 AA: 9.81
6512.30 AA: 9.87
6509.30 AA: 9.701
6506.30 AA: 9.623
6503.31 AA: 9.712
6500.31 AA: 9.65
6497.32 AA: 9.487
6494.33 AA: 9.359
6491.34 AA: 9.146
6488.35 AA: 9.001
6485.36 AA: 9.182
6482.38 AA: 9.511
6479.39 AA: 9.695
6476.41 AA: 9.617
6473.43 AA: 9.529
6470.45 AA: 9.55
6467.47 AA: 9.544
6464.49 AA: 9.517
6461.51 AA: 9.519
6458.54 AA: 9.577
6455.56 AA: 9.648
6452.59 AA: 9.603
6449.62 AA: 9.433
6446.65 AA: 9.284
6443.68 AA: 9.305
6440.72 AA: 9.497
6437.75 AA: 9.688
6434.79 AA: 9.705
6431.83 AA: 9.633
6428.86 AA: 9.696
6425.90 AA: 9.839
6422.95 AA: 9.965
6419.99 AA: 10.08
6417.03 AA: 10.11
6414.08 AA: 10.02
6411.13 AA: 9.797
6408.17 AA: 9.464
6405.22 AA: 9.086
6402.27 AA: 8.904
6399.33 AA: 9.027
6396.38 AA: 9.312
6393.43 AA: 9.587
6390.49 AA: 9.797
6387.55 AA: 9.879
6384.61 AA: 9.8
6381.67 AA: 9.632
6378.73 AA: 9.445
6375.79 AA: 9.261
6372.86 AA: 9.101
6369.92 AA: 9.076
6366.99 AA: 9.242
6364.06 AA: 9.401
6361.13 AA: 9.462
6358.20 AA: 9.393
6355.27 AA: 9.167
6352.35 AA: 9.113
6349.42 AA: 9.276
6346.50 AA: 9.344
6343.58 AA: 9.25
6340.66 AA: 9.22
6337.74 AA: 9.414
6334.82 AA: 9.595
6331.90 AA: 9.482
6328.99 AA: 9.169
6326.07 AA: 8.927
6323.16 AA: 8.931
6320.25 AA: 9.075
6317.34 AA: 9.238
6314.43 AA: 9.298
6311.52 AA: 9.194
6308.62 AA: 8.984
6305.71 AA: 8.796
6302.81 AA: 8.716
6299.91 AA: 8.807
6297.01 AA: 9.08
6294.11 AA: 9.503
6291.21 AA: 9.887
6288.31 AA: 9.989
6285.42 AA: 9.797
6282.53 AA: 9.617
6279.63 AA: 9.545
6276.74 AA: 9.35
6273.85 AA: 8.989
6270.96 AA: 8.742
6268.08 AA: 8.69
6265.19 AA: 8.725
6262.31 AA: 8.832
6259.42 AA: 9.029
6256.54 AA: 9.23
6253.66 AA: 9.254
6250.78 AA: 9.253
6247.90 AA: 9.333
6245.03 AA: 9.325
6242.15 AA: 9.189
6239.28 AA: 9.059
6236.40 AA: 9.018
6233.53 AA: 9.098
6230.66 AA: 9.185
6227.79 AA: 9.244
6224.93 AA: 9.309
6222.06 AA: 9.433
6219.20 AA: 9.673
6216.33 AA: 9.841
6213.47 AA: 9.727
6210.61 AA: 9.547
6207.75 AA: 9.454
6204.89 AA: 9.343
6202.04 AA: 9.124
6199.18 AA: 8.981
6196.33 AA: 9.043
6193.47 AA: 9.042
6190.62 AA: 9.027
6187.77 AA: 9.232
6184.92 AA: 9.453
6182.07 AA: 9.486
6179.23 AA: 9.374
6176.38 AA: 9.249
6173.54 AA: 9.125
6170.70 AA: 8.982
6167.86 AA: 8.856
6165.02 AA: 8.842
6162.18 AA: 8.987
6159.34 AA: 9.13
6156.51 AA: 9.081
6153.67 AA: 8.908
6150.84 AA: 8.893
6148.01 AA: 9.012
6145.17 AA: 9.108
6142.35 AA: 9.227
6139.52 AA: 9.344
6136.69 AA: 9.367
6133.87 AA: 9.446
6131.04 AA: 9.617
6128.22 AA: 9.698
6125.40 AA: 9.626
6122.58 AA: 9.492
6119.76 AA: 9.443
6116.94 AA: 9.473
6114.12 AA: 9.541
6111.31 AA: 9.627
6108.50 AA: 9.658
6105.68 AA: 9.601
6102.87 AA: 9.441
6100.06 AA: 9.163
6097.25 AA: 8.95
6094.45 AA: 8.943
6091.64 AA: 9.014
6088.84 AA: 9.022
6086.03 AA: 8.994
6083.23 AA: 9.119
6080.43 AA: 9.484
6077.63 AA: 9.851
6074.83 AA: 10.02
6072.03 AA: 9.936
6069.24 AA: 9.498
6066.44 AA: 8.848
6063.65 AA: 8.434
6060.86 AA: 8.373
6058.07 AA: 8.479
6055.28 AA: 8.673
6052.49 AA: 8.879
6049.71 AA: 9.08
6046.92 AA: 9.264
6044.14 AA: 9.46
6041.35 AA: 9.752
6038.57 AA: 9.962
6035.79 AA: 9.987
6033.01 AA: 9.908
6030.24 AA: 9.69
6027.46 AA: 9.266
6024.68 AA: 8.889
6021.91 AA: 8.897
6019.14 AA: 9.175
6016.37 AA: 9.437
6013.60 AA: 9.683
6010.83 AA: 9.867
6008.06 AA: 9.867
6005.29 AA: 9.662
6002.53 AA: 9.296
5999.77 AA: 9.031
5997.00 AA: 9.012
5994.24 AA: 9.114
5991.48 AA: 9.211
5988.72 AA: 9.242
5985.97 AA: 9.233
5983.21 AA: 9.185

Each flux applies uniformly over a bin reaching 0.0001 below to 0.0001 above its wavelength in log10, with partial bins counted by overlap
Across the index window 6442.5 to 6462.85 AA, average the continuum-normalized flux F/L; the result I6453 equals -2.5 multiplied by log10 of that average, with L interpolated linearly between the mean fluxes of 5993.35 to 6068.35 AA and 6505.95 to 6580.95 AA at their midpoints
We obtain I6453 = 0.02 mag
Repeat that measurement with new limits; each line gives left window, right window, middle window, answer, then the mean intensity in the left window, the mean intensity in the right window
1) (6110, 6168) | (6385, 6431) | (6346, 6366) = 0.03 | 9.28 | 9.64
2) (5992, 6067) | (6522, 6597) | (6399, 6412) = 0.04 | 9.26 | 9.72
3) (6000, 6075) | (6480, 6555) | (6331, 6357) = 0.03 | 9.33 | 9.66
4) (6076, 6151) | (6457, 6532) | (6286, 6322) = 0.03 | 9.35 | 9.56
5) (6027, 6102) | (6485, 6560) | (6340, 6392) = 0.02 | 9.26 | 9.67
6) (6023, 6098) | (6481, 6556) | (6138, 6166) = 0.03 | 9.25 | 9.66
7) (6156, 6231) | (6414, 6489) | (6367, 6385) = 0.02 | 9.26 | 9.6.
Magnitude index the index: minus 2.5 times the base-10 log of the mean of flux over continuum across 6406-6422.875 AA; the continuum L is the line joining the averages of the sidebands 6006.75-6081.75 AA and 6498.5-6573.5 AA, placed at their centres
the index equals -0.02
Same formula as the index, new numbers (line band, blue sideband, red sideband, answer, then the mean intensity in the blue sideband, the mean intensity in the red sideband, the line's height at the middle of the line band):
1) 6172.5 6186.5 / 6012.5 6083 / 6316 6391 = -0.003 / 9.31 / 9.33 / 9.32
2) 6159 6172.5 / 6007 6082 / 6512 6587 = 0.057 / 9.35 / 9.68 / 9.43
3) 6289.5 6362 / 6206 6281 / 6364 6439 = 0.022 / 9.23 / 9.56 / 9.4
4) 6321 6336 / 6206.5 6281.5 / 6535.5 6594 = 0.017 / 9.23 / 9.68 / 9.35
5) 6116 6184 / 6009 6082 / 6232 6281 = -0.002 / 9.34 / 9.1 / 9.22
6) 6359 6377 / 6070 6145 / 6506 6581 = 0.037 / 9.42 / 9.69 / 9.59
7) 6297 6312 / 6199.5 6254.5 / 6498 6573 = 0.063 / 9.33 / 9.75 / 9.44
